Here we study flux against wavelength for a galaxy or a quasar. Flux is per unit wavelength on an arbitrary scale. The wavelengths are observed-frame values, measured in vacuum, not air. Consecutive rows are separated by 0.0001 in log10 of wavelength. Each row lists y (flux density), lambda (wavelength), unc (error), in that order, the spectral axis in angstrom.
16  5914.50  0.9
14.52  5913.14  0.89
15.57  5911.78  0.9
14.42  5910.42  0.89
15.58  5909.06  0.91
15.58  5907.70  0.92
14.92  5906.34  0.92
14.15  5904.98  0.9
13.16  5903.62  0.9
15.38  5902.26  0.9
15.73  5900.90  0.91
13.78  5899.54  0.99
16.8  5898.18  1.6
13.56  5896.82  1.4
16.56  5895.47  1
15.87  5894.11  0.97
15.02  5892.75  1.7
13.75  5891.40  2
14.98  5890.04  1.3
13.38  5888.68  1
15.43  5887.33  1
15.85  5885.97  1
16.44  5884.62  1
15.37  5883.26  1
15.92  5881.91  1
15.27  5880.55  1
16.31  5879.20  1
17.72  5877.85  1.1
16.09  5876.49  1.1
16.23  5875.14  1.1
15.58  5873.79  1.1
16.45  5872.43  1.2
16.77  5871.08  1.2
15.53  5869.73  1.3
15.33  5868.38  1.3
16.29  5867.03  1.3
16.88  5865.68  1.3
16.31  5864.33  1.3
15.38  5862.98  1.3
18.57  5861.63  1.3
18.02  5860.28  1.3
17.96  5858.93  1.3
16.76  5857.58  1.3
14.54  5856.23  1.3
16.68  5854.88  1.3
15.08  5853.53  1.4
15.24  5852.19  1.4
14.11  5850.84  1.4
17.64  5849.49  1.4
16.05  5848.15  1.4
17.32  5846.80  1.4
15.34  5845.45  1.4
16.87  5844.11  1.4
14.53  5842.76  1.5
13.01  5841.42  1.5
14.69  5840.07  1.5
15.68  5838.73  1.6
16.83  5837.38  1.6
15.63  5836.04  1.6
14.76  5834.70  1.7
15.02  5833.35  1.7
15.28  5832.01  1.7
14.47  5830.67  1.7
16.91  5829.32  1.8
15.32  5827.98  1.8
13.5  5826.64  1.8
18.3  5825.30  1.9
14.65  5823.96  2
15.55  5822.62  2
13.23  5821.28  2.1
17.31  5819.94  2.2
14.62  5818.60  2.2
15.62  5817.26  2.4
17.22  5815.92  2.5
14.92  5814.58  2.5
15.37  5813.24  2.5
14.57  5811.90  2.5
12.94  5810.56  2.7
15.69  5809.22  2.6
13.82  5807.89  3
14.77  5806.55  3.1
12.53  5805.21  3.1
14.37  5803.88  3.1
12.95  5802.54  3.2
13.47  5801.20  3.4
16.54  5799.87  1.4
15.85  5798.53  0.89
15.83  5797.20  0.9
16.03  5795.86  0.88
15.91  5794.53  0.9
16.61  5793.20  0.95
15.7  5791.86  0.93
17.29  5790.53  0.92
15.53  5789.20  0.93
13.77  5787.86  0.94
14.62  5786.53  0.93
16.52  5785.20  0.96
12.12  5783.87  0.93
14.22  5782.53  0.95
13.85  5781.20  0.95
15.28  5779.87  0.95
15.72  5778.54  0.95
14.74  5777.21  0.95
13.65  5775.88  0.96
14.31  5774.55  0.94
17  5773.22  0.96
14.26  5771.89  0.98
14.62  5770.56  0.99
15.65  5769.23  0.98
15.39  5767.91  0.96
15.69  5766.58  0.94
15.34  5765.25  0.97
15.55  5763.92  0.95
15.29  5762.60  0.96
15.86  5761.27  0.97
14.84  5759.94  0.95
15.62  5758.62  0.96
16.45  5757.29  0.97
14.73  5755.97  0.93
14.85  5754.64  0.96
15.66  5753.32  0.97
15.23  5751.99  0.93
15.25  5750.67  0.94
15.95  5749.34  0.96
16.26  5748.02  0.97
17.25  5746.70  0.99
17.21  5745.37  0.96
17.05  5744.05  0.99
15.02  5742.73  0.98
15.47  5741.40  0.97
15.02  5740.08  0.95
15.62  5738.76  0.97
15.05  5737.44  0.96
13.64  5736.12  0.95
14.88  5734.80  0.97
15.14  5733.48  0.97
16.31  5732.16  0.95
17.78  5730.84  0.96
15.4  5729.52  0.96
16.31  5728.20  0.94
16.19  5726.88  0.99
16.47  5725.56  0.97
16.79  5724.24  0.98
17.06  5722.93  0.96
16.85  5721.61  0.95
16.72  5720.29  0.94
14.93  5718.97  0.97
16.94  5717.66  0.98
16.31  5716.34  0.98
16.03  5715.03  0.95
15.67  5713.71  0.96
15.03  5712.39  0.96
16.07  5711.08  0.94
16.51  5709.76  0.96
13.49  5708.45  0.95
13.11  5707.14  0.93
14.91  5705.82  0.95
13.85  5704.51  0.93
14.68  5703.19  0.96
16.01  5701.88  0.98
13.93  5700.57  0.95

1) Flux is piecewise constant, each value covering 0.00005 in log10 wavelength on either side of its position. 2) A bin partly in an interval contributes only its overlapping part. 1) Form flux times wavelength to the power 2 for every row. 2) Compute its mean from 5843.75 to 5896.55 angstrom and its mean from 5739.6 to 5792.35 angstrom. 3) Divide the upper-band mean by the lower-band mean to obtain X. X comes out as 1.08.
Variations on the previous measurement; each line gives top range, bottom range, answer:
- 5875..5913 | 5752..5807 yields 1.05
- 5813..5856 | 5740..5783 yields 1.03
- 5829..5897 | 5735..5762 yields 1.05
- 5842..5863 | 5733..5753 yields 1.08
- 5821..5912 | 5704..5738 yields 1.05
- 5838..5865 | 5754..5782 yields 1.08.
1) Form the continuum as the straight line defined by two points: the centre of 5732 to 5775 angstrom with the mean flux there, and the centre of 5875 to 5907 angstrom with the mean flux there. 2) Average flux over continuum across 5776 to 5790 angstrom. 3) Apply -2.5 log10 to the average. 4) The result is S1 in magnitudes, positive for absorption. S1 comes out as 0.06 mag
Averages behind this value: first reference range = 15.5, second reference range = 15.3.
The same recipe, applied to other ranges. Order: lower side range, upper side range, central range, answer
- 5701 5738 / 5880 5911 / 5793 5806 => 0.03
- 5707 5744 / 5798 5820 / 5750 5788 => 0.01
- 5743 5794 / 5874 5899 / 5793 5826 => 0.02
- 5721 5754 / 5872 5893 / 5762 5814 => 0.06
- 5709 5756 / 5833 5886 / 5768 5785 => 0.09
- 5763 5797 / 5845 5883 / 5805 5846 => 0.04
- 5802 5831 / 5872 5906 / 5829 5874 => -0.05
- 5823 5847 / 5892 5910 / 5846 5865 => -0.07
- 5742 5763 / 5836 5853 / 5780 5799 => 0.03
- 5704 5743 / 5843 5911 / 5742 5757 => -0.01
